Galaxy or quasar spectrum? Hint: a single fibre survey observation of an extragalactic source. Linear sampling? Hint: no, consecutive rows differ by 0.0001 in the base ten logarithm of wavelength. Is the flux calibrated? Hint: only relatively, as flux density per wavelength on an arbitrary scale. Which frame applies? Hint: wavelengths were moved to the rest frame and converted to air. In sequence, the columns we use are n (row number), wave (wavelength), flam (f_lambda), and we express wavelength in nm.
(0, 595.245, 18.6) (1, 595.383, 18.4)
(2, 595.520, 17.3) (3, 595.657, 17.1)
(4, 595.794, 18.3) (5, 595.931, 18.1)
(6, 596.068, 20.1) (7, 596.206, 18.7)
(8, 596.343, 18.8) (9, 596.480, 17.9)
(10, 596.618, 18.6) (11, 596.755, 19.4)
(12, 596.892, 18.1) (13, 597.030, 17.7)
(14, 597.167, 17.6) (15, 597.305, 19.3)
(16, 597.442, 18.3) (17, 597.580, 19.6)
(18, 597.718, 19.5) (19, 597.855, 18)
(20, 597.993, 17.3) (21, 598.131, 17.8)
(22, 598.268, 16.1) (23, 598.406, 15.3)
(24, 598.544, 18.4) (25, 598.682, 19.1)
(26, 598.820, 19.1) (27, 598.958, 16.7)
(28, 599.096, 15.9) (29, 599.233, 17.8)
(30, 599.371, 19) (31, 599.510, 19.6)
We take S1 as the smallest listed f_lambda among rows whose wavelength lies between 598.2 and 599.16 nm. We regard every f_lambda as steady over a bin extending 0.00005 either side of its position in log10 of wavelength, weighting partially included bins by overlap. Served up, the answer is 15.3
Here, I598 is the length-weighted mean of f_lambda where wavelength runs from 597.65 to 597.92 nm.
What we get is 18.8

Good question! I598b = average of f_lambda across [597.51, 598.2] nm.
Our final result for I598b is 18.4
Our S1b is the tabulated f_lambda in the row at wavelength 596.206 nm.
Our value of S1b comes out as 18.7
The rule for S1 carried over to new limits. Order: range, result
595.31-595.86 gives 17.1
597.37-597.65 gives 18.3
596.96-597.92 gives 17.6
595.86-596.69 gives 17.9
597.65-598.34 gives 16.1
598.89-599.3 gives 15.9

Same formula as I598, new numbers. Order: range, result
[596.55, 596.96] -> 18.7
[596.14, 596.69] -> 18.5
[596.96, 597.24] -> 17.6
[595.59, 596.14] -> 18.4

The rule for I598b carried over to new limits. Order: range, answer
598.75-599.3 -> 17.4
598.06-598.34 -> 16.9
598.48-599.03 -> 18.3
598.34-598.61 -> 16.8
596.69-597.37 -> 18.4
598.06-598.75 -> 17.3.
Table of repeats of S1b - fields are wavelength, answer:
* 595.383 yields 18.4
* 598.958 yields 16.7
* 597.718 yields 19.5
